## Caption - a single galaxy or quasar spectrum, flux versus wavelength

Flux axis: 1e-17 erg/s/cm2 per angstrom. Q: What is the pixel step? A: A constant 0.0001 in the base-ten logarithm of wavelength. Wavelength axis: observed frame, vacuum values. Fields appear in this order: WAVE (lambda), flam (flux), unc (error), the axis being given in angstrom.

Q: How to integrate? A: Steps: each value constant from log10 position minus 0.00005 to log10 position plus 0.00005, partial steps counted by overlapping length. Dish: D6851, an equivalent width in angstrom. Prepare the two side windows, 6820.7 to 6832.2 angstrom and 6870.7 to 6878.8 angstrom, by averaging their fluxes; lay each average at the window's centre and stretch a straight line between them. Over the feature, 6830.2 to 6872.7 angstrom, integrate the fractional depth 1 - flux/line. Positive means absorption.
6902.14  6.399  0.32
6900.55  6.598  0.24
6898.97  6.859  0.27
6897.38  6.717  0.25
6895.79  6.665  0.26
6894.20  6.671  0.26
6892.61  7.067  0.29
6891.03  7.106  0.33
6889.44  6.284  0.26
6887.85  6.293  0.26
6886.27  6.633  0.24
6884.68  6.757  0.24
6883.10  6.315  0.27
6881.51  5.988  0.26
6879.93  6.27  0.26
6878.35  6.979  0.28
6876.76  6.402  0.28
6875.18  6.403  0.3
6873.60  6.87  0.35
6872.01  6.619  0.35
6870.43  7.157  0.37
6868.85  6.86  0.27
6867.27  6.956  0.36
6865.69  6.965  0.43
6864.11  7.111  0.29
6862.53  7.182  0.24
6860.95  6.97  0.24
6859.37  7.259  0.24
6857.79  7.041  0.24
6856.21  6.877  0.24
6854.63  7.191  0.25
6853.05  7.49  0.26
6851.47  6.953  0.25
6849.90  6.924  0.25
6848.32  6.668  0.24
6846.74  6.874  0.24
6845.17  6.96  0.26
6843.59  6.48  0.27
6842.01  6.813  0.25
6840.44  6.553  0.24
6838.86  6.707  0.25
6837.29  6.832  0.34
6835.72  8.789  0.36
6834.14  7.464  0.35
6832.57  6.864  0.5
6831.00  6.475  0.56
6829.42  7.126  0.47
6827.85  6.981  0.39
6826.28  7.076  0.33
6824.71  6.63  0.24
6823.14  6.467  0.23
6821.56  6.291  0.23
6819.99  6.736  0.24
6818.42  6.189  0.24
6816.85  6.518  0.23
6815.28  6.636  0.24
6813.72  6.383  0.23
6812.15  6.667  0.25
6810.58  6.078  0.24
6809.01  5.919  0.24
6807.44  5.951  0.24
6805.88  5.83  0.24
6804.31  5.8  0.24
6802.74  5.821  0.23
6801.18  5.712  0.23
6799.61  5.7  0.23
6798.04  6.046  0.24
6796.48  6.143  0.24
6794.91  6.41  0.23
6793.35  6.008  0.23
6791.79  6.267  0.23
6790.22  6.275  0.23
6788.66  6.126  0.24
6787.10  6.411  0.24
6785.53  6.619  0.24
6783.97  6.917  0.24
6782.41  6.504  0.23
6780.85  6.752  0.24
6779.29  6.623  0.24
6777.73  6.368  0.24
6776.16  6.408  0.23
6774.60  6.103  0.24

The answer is -2.0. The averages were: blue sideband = 6.72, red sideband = 6.67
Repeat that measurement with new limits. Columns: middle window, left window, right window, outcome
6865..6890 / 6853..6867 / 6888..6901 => 1.08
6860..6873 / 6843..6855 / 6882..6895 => -0.34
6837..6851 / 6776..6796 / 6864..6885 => -0.35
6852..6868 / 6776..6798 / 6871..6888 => -1.49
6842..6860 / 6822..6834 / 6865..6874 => -0.25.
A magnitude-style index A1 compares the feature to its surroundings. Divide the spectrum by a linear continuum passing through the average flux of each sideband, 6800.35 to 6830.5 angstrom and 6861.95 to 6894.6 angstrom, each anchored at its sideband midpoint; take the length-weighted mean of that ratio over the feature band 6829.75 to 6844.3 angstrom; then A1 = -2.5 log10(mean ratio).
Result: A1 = -0.08 mag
